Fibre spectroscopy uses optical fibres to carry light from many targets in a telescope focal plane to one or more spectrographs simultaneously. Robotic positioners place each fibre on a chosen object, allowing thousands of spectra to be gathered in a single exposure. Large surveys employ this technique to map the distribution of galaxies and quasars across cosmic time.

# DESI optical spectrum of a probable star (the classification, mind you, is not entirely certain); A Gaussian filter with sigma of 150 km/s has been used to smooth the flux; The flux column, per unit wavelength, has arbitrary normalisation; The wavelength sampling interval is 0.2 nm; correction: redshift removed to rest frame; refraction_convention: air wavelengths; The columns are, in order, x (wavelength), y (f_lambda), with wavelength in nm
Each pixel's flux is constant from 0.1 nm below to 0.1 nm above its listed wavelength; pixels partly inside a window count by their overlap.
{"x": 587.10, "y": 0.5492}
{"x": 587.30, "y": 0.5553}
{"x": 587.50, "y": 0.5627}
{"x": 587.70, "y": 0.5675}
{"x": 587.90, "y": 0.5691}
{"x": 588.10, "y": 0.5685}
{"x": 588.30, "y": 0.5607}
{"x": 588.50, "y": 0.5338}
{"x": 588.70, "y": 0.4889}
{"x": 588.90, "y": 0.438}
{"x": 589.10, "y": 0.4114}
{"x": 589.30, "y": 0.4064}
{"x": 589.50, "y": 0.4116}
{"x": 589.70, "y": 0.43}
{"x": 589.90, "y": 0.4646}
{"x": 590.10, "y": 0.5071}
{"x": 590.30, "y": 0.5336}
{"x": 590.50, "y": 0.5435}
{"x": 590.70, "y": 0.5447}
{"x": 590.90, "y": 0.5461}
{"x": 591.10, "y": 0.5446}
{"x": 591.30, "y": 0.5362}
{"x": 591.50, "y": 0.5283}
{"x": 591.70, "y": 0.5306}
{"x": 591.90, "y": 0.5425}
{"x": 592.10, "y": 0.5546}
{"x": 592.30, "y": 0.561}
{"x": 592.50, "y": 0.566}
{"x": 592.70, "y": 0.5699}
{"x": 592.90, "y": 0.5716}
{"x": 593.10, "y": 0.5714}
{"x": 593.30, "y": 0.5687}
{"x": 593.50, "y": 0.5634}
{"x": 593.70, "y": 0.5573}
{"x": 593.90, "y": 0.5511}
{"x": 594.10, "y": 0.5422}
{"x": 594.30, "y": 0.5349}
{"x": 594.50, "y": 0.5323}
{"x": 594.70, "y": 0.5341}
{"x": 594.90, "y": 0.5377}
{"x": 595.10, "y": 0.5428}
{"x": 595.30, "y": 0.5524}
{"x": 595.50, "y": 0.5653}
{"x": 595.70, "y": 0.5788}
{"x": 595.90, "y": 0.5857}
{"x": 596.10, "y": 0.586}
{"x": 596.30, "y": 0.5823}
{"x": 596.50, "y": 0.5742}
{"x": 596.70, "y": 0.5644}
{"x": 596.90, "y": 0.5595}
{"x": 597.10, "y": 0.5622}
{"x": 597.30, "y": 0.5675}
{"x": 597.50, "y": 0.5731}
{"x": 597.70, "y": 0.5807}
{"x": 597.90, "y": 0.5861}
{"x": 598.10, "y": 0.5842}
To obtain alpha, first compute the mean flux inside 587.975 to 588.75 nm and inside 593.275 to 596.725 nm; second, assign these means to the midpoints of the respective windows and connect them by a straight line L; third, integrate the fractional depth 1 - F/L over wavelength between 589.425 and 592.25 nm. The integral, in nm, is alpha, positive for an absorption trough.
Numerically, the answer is 0.16 nm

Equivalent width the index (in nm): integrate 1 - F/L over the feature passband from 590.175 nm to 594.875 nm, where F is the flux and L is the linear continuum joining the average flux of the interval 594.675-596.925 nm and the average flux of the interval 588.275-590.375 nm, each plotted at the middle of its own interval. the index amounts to -0.31 nm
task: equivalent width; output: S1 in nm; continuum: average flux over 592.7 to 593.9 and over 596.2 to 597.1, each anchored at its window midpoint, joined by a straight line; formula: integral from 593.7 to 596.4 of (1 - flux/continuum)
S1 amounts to 0.055 nm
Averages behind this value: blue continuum 0.565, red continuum 0.569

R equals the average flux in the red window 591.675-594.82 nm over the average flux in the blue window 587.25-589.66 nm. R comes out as 1.1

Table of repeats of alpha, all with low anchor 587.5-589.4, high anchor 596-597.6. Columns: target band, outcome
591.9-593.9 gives -0.08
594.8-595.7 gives 0.01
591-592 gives -0.01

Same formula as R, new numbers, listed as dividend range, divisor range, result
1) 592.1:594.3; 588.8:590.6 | 1.22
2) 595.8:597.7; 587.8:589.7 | 1.18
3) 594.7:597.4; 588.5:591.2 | 1.17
